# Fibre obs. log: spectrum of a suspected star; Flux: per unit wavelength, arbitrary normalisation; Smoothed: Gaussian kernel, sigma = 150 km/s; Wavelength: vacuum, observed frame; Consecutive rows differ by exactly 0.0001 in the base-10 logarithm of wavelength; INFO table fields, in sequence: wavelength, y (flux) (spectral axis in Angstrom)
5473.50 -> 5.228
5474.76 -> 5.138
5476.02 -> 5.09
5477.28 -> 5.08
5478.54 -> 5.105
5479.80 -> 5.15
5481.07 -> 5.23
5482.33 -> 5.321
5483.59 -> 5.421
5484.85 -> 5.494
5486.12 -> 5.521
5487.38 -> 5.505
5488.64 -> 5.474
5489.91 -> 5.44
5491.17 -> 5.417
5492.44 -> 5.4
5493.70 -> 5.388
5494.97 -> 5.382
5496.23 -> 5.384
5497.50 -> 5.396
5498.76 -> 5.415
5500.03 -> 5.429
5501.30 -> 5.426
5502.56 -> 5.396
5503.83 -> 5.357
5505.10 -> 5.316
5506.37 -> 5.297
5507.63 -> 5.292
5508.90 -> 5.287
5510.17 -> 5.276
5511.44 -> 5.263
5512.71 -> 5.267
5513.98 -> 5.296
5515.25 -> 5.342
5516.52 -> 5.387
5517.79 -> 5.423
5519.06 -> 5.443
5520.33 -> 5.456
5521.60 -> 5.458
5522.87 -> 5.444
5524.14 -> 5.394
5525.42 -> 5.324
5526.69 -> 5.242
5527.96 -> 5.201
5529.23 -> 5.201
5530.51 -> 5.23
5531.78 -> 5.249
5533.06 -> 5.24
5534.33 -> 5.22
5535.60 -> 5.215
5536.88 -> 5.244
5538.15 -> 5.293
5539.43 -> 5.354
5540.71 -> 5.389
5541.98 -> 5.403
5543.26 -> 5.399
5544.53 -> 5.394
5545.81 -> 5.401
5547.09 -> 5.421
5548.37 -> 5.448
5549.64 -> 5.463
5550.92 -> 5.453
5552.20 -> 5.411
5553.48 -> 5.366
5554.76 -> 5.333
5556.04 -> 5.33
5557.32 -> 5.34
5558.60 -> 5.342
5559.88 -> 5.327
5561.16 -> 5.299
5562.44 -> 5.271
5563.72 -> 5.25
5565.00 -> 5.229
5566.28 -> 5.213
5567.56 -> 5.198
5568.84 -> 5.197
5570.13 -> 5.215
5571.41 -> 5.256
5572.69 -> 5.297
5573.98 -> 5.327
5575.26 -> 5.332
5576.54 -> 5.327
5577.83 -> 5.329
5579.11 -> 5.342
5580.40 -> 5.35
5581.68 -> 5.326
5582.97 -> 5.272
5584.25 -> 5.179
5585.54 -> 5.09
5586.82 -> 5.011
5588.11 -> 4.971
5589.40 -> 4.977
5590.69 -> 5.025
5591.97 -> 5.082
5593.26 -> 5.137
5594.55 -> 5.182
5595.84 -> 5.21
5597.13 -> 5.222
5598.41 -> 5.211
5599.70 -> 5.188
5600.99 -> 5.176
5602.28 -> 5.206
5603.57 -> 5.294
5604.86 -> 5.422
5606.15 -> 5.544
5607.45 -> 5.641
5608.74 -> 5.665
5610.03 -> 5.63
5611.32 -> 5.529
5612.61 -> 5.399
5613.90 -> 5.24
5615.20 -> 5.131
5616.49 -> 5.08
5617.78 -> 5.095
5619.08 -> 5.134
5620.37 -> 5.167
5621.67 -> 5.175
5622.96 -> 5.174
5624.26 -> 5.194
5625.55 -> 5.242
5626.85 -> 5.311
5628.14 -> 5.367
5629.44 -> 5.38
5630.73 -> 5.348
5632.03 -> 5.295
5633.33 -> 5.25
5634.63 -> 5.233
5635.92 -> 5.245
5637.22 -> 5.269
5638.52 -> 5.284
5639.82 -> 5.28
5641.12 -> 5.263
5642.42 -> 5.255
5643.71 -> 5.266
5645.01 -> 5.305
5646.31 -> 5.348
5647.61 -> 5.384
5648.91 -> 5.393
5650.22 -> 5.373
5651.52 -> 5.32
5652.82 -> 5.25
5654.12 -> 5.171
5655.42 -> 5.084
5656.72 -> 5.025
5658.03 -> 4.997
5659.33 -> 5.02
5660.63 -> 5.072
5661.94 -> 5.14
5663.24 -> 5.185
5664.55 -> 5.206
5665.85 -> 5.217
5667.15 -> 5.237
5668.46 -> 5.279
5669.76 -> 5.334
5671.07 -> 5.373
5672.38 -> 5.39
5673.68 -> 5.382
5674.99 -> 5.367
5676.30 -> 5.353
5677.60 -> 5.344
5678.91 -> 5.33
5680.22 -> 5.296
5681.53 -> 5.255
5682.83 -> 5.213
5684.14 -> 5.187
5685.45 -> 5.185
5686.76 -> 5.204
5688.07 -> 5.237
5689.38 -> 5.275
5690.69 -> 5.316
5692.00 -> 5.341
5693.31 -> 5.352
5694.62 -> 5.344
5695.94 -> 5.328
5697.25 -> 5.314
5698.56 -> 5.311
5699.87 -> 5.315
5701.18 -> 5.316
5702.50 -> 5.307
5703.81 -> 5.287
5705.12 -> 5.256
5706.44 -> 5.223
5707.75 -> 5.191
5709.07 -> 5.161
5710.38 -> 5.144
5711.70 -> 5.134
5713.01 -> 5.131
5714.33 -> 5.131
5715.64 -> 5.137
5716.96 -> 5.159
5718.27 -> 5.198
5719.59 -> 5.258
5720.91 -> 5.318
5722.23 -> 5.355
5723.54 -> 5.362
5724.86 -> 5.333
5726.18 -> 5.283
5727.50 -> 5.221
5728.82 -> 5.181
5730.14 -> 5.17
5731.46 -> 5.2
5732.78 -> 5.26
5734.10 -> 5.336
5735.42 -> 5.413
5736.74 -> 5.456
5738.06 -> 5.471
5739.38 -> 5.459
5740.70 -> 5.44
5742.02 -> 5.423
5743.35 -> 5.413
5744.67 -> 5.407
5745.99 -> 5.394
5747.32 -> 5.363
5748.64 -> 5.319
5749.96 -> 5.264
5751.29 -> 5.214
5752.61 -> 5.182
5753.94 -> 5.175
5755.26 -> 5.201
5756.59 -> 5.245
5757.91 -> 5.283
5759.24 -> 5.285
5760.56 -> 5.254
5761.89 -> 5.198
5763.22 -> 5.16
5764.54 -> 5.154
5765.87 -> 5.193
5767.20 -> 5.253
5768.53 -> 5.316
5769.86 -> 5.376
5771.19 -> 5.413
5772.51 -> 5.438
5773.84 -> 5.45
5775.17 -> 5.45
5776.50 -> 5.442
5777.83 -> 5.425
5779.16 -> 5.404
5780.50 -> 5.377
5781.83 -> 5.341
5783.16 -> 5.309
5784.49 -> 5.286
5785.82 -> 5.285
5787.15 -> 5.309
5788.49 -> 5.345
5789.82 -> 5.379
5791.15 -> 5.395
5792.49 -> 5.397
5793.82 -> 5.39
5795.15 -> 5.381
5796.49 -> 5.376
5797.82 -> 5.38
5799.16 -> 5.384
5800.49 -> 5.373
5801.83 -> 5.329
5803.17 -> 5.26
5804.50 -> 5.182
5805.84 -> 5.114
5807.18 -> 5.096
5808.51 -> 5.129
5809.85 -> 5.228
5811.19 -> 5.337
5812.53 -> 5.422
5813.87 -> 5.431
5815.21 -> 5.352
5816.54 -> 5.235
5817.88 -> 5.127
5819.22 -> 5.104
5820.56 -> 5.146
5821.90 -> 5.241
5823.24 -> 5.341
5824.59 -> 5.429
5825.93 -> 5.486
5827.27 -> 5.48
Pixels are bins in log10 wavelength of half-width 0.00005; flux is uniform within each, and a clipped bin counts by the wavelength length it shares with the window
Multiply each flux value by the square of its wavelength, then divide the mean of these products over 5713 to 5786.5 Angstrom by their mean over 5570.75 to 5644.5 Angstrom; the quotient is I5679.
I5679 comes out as 1.1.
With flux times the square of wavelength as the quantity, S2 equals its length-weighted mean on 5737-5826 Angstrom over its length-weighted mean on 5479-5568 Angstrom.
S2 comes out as 1.1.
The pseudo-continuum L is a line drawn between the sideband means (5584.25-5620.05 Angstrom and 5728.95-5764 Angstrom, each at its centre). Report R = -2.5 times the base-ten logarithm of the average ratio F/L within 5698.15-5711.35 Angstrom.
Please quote 0.01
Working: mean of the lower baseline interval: 5.24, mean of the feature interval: 5.25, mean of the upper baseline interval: 5.31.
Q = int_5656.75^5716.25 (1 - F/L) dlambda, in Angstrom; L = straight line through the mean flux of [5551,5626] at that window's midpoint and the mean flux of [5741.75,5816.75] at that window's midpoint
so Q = 0.49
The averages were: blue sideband 5.26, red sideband 5.31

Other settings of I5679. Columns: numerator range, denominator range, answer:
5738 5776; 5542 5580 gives 1.07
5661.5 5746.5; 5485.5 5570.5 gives 1.05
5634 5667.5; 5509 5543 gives 1.03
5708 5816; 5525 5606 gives 1.08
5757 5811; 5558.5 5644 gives 1.08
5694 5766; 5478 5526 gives 1.07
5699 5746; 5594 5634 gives 1.04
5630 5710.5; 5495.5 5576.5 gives 1.04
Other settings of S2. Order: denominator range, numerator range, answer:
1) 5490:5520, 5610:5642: 1.02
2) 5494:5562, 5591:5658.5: 1.02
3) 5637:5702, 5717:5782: 1.04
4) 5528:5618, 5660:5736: 1.04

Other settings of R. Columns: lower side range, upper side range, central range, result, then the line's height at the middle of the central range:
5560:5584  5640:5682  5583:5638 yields 0.005 mag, 5.27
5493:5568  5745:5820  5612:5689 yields 0.015 mag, 5.32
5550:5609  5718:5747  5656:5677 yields 0.017 mag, 5.31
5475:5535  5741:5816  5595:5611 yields -0.008 mag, 5.33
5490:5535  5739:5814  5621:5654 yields 0.009 mag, 5.33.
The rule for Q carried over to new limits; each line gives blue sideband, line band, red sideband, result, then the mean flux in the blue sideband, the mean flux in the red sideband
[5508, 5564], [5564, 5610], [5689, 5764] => 0.6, 5.34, 5.28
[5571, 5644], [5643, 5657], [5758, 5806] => 0.0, 5.26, 5.33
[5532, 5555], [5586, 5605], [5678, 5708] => 0.6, 5.36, 5.28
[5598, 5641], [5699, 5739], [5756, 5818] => 0.4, 5.3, 5.31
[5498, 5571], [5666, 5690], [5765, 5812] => 0.2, 5.33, 5.33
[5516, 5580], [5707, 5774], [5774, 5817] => 0.6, 5.33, 5.33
